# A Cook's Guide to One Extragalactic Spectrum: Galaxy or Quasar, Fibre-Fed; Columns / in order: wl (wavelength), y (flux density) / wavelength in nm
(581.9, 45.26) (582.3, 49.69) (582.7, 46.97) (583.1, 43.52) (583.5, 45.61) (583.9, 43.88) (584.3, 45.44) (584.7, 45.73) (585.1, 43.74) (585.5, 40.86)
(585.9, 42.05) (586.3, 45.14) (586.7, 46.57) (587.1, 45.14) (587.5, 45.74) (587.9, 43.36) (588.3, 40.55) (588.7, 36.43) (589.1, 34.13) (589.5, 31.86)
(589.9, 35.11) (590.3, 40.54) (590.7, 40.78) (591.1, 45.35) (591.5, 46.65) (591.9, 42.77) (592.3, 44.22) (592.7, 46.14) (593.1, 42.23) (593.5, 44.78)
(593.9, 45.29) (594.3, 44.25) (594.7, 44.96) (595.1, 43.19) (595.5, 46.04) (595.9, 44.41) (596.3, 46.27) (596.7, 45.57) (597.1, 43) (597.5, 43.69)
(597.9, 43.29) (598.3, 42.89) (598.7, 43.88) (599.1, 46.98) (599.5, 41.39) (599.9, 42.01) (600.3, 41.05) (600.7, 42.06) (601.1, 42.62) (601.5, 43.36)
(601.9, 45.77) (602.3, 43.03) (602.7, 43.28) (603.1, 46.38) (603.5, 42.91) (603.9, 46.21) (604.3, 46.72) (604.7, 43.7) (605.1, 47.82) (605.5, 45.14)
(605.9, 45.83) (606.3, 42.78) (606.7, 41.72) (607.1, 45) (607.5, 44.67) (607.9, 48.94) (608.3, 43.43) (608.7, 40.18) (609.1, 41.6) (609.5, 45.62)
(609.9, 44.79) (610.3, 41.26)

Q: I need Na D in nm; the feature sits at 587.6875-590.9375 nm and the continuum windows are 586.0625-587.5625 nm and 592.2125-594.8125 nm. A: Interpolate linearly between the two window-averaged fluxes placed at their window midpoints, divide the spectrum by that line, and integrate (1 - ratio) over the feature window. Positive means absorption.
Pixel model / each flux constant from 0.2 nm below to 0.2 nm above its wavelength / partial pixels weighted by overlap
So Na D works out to 0.519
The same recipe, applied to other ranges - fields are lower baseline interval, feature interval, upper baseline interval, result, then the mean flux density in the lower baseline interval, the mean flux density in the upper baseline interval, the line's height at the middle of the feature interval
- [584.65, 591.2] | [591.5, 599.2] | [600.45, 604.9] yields -0.32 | 41.2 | 44.2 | 42.7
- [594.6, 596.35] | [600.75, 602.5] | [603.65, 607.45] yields 0.05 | 44.9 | 45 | 44.9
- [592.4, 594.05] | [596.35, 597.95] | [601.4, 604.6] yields 0.02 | 44.6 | 44.7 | 44.6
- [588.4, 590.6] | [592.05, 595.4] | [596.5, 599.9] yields -0.39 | 36.1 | 43.7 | 39.8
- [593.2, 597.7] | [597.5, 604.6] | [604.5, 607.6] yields 0.13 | 44.6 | 44.6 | 44.6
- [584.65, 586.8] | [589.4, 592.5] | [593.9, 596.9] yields 0.23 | 43.8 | 45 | 44.4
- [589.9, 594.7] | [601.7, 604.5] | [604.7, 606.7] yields -0.02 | 43.6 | 44.9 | 44.6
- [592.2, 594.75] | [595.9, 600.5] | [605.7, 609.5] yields 0.07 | 44.5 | 43.9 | 44.3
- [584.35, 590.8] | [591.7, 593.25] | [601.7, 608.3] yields -0.06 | 41.2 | 44.9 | 42.3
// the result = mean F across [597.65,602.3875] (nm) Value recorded 43.2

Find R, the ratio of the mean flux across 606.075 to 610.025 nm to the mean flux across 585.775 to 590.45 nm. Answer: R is 1.08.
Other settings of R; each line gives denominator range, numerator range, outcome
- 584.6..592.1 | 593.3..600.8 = 1.06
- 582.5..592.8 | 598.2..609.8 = 1.03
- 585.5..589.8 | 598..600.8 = 1.05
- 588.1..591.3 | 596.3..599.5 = 1.16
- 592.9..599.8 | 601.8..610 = 1.01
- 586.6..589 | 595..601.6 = 1.03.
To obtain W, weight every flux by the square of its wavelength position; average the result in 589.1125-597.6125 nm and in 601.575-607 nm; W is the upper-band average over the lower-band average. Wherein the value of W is 1.08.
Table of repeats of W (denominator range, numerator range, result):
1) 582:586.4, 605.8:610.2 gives 1.06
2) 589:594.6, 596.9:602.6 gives 1.06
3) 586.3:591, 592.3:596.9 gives 1.13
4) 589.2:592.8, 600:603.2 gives 1.09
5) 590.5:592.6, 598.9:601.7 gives 1.00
